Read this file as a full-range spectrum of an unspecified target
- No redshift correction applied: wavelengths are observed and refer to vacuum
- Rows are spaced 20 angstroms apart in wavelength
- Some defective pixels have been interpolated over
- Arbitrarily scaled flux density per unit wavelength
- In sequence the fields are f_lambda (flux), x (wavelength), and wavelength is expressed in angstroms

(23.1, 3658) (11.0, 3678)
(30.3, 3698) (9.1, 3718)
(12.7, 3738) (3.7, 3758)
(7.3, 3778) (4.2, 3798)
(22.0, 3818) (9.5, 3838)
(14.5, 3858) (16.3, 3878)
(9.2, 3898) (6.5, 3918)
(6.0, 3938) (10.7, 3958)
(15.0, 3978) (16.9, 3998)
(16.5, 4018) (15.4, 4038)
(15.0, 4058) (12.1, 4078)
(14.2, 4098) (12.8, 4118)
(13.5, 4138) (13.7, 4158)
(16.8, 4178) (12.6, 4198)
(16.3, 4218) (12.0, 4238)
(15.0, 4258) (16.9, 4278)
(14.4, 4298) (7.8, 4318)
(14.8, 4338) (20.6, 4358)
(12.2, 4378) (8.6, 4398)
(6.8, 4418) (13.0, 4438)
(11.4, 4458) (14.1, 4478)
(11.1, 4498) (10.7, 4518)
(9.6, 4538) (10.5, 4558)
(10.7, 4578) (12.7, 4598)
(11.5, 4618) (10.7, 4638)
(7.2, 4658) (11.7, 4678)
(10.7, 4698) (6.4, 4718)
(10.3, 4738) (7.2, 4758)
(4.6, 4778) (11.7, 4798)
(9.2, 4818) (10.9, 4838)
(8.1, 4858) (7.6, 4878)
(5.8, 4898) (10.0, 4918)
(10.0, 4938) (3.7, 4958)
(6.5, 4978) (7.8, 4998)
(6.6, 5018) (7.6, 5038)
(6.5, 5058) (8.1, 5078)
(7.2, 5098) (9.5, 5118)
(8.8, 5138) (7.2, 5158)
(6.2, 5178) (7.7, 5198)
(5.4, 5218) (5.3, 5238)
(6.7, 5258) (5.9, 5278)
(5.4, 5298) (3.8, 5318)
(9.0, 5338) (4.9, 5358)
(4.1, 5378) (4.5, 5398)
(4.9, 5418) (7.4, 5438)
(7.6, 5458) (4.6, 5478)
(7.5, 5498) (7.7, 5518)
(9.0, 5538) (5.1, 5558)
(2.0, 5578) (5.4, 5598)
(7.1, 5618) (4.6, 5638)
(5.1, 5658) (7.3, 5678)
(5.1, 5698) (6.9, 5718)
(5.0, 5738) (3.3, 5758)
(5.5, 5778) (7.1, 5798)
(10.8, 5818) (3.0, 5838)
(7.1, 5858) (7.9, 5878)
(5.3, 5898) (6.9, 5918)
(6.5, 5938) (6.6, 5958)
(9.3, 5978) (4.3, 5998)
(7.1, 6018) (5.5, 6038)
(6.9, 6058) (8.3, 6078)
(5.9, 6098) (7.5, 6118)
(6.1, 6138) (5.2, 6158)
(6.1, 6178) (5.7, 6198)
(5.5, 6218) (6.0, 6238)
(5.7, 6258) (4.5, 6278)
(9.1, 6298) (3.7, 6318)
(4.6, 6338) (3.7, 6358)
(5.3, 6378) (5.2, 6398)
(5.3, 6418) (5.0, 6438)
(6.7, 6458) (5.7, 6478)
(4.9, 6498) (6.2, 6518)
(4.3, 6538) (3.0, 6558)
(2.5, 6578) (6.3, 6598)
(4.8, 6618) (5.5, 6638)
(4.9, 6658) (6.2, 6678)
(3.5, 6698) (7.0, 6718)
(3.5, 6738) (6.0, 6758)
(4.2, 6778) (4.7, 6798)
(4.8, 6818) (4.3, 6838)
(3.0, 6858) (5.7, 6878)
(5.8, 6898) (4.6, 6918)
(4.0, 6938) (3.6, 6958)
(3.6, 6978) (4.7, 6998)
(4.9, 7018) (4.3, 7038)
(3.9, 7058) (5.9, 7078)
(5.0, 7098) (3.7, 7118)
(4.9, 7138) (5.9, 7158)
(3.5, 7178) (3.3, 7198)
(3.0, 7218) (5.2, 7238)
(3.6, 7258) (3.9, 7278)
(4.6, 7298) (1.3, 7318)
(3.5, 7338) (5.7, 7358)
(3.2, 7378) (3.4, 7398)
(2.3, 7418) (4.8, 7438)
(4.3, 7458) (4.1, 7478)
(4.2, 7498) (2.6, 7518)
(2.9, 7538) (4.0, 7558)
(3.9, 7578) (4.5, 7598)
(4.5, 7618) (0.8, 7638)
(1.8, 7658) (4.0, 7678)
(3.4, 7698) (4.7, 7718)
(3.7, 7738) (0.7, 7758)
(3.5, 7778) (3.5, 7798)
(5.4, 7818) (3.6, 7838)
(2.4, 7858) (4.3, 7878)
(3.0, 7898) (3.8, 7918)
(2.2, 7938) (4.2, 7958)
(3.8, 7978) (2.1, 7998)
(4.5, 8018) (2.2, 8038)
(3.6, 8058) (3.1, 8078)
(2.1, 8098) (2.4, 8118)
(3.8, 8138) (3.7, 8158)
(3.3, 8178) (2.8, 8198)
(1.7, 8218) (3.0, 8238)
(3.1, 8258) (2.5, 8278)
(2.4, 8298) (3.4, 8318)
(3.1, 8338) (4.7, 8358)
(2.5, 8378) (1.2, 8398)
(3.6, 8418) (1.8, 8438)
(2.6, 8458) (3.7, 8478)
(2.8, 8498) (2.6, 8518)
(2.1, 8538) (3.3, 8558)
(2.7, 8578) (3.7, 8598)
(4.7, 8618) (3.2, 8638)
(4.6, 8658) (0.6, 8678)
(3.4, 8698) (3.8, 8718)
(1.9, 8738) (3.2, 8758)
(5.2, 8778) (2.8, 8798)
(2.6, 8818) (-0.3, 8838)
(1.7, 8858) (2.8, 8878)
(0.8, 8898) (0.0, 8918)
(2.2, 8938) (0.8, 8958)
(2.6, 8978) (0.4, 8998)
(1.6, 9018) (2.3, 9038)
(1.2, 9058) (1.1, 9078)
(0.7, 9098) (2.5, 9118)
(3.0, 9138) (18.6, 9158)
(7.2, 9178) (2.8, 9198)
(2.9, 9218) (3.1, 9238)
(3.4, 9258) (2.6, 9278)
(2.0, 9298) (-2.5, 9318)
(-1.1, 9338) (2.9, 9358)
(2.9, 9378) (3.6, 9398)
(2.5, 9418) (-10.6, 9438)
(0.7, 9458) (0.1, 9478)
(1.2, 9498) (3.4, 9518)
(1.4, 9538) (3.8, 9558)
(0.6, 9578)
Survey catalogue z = 1.46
